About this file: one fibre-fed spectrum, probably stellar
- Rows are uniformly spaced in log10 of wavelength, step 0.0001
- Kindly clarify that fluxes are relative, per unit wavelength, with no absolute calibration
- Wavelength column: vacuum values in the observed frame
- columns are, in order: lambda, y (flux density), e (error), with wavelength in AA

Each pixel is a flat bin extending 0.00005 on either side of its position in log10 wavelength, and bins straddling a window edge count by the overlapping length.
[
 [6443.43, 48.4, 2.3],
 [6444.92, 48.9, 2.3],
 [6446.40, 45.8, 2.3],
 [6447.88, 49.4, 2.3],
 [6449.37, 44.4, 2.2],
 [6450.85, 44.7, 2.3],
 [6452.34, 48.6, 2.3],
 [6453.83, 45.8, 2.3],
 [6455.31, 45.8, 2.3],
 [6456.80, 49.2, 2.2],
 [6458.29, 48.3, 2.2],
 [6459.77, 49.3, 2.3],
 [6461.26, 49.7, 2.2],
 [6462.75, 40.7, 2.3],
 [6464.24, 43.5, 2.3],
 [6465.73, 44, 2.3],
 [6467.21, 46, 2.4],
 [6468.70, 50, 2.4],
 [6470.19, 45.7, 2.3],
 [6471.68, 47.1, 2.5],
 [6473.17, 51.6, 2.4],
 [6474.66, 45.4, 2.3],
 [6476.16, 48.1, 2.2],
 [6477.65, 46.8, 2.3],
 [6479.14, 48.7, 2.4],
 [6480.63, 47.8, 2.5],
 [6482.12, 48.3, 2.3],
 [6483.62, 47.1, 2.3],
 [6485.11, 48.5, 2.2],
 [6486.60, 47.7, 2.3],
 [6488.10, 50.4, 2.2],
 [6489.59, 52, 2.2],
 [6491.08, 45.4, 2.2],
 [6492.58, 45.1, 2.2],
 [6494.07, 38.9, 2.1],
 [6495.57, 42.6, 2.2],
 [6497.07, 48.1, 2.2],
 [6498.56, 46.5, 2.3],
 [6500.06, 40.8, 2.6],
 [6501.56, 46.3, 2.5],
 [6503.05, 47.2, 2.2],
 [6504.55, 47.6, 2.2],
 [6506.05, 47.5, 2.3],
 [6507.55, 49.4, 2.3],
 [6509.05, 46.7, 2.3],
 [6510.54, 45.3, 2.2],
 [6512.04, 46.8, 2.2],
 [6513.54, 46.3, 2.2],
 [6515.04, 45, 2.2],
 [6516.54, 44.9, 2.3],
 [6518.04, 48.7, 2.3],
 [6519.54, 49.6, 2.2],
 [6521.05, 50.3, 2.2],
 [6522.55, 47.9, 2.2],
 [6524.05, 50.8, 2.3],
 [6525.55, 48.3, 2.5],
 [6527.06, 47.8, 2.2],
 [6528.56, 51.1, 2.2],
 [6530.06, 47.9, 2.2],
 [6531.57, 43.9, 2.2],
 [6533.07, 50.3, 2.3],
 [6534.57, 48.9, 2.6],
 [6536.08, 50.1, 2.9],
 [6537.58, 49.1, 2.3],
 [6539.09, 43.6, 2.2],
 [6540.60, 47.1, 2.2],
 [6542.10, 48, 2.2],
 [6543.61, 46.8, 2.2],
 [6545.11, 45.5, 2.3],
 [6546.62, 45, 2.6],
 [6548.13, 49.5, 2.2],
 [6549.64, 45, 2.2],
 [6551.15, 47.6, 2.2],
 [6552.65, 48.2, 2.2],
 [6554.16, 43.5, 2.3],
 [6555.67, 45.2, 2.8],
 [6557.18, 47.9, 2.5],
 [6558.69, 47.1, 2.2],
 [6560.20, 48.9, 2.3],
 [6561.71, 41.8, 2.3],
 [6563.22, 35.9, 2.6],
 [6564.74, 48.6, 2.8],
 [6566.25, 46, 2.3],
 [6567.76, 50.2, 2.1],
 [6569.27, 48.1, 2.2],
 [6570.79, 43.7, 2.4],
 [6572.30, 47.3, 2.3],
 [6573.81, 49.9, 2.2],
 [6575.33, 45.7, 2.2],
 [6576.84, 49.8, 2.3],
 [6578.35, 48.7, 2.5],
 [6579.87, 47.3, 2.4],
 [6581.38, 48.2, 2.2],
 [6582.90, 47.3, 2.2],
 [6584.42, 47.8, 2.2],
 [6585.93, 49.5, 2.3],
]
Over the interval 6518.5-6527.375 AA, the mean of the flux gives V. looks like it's 49.1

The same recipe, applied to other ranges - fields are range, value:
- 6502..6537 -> 47.9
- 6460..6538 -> 47.2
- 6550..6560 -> 46.7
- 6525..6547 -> 47.6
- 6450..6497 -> 46.9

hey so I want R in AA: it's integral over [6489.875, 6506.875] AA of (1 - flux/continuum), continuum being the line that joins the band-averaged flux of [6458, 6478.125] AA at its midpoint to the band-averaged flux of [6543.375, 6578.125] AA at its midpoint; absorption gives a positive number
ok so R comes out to 0.5 AA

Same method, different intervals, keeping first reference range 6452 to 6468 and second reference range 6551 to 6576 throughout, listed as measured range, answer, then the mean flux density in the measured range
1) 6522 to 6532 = -0.46 AA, 48.4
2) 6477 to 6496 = -0.24 AA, 46.9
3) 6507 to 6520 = -0.16 AA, 46.9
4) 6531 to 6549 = -0.43 AA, 47.3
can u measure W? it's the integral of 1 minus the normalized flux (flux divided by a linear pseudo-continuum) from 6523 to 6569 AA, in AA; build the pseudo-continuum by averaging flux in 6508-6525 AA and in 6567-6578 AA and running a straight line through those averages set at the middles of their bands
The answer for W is 0.7 AA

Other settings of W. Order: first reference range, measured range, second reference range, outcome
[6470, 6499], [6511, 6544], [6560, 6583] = -0.7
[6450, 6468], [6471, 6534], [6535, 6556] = -1.0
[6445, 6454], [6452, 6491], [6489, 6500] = -1.4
